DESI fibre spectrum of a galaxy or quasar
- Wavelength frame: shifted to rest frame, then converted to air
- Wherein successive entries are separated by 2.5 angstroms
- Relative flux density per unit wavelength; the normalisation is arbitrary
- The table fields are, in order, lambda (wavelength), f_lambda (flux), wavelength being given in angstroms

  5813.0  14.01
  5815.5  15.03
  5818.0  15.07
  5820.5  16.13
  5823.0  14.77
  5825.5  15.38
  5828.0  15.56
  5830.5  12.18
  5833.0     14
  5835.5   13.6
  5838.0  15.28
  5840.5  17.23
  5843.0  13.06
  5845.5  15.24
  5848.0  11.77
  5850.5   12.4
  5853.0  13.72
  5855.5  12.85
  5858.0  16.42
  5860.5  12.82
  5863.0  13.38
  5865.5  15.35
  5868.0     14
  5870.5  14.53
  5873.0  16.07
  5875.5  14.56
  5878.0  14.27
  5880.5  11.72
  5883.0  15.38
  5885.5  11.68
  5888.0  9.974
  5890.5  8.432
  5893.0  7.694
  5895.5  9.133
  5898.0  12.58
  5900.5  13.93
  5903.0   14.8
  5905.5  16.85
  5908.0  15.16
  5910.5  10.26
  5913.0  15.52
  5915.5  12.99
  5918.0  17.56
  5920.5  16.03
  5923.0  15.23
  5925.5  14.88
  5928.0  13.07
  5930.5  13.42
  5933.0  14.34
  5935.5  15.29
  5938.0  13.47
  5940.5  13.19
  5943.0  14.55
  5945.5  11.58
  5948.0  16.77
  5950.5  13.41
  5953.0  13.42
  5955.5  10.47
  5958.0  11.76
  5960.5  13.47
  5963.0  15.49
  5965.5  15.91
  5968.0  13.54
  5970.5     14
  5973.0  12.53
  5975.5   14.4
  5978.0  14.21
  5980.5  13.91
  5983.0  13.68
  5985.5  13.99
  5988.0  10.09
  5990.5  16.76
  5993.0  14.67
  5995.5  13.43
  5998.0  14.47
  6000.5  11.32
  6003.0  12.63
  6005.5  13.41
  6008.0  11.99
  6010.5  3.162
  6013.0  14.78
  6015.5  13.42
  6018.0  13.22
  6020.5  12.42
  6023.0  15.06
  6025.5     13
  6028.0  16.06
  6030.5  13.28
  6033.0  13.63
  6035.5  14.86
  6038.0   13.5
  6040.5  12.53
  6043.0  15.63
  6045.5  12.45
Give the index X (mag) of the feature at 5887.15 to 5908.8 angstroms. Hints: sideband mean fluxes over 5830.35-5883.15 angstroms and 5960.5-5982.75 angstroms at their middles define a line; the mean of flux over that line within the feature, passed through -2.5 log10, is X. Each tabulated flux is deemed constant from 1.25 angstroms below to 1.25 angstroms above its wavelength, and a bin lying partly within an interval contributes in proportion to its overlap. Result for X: 0.17 mag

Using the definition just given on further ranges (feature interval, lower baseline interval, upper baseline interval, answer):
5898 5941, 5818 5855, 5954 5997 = -0.04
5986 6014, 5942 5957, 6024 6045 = 0.11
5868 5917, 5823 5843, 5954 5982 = 0.10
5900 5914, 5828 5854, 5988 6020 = -0.08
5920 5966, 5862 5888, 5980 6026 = -0.04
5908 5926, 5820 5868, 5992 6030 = -0.08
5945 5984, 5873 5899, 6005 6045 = -0.10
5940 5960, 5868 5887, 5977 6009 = 0.04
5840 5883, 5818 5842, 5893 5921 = 0.03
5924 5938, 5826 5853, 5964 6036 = -0.04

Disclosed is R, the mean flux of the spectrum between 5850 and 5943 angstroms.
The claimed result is 13.6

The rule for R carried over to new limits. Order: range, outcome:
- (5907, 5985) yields 14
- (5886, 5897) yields 9.09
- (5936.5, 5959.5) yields 13.2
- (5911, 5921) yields 15.1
